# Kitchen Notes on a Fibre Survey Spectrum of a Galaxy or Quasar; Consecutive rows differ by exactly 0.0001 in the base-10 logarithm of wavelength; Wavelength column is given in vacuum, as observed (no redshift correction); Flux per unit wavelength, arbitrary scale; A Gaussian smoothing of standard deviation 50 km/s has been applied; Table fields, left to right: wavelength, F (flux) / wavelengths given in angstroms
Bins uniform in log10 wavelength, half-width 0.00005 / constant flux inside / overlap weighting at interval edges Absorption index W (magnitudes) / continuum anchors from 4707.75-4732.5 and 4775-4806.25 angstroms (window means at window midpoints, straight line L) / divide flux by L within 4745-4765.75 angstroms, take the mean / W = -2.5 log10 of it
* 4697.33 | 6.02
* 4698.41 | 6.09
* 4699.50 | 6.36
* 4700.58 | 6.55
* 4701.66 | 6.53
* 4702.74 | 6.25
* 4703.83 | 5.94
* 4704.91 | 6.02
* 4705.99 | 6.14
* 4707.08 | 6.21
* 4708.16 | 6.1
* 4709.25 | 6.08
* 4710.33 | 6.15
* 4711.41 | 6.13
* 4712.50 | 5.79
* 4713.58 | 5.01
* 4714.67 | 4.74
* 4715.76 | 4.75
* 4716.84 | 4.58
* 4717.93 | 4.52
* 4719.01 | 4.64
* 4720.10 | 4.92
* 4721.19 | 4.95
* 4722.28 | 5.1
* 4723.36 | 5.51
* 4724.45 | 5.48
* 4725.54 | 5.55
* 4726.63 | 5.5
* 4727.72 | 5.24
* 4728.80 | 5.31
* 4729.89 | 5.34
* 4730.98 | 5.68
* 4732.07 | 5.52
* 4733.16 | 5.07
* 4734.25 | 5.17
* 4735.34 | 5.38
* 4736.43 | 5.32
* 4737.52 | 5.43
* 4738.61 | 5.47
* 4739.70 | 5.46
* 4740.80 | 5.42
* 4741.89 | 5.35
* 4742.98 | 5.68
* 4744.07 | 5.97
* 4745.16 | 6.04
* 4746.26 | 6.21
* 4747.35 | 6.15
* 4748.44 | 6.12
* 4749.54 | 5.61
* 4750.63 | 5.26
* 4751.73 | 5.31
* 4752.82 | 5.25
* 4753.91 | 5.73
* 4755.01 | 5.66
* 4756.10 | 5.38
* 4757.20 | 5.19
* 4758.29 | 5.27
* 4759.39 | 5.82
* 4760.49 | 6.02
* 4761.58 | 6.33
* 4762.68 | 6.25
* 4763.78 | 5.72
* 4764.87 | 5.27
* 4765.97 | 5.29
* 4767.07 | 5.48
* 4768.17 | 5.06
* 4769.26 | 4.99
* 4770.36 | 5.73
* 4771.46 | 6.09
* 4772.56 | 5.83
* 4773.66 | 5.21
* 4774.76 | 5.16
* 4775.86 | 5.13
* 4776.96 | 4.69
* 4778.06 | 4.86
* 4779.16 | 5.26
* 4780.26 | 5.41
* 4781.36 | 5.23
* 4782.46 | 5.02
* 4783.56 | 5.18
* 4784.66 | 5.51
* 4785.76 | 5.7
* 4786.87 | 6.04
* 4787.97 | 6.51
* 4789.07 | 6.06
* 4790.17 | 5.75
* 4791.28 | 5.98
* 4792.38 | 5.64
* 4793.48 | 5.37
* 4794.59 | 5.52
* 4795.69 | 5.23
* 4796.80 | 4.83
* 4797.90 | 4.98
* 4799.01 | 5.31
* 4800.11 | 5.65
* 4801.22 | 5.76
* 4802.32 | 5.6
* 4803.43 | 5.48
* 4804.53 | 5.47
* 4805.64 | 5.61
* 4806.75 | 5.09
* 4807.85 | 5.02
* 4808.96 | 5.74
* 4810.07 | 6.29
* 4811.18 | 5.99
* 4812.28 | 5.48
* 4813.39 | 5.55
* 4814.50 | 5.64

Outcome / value -0.06 mag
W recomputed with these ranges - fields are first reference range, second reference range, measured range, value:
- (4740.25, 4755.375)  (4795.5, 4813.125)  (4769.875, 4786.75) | 0.05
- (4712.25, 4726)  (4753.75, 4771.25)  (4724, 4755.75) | -0.05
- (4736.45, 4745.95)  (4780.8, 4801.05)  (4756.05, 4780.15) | 0.02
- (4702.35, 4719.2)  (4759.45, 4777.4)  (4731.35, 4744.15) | 0.03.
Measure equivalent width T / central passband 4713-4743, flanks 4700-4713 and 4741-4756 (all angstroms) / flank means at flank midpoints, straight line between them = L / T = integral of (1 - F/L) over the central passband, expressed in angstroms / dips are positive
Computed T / 3.60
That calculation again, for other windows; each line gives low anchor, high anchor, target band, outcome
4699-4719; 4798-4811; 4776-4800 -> 0.6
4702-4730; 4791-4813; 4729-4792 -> -0.7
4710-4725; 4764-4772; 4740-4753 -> -1.0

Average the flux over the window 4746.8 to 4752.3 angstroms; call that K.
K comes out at 5.69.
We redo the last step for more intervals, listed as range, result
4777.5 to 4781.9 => 5.19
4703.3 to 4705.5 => 6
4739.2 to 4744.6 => 5.57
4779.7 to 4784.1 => 5.21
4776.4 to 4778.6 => 4.78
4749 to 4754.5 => 5.43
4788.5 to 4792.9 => 5.86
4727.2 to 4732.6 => 5.42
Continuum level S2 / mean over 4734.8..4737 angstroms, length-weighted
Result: 5.35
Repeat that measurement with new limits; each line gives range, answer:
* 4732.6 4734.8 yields 5.12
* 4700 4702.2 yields 6.55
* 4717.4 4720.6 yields 4.7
